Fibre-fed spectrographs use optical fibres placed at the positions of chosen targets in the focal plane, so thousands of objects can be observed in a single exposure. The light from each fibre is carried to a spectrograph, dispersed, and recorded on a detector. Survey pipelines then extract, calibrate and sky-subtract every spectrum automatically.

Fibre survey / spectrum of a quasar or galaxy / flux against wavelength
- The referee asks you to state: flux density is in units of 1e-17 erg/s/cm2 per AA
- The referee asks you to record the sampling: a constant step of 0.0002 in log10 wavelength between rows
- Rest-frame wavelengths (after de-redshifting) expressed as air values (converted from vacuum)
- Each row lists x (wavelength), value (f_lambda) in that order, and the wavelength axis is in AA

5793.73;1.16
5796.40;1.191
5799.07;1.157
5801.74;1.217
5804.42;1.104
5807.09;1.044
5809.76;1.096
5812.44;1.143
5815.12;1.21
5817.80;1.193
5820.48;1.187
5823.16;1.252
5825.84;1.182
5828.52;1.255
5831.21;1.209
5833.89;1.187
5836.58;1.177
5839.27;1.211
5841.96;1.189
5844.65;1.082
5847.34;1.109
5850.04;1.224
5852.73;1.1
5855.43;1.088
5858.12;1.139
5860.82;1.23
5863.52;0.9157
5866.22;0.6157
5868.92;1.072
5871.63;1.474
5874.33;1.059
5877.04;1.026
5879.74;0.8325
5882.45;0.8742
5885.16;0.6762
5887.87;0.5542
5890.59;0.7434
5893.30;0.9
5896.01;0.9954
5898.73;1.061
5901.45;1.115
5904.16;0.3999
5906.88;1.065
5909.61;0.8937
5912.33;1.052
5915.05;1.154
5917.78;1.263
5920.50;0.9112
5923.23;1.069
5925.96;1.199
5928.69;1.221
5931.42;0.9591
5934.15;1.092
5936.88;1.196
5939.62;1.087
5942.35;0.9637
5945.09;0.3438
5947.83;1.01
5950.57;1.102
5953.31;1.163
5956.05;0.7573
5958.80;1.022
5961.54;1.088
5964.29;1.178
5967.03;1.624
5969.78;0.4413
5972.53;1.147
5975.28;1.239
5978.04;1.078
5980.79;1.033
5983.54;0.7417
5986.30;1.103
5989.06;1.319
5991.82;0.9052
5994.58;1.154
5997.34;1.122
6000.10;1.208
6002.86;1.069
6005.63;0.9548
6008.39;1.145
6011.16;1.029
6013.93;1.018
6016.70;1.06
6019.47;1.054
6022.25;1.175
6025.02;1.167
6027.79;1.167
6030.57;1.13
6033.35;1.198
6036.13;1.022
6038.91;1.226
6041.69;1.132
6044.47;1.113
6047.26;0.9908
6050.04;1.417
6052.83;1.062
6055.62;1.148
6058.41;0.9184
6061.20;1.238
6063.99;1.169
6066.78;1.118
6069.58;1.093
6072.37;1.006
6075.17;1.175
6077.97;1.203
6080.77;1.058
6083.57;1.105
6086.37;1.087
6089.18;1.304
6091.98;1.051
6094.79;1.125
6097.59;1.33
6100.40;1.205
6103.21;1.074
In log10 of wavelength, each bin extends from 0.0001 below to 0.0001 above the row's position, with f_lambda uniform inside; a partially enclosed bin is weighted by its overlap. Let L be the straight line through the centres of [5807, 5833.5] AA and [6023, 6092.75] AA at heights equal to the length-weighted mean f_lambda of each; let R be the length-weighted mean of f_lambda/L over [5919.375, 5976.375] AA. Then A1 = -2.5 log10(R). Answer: 0.12 mag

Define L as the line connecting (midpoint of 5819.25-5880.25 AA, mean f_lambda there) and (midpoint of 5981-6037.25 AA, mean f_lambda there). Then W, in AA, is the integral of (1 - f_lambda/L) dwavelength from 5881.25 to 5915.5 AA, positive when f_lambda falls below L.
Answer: 7.3 AA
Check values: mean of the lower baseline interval 1.13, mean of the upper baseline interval 1.09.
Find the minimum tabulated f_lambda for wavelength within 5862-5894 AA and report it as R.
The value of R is 0.5542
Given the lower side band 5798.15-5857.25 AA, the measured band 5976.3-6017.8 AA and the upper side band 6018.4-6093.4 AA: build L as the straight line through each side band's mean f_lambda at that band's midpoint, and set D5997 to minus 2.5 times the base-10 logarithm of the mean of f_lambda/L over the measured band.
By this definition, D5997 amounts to 0.074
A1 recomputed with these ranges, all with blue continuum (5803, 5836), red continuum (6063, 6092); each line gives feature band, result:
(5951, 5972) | 0.10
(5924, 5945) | 0.10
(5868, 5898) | 0.24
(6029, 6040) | -0.01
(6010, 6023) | 0.07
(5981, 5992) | 0.11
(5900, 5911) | 0.31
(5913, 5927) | 0.04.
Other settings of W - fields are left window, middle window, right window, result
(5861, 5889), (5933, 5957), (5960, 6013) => 1.2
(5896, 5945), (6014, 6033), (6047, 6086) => -0.5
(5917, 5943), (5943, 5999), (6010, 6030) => 3.5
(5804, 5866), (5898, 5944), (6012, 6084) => 4.0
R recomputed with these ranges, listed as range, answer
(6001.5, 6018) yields 0.9548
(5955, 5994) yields 0.4413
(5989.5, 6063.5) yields 0.9052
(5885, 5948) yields 0.3438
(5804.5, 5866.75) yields 0.6157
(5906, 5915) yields 0.8937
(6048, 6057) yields 1.062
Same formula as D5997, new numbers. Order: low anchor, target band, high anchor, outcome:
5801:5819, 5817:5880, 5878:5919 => -0.09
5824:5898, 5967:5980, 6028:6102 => 0.05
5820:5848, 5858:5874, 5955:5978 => 0.09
